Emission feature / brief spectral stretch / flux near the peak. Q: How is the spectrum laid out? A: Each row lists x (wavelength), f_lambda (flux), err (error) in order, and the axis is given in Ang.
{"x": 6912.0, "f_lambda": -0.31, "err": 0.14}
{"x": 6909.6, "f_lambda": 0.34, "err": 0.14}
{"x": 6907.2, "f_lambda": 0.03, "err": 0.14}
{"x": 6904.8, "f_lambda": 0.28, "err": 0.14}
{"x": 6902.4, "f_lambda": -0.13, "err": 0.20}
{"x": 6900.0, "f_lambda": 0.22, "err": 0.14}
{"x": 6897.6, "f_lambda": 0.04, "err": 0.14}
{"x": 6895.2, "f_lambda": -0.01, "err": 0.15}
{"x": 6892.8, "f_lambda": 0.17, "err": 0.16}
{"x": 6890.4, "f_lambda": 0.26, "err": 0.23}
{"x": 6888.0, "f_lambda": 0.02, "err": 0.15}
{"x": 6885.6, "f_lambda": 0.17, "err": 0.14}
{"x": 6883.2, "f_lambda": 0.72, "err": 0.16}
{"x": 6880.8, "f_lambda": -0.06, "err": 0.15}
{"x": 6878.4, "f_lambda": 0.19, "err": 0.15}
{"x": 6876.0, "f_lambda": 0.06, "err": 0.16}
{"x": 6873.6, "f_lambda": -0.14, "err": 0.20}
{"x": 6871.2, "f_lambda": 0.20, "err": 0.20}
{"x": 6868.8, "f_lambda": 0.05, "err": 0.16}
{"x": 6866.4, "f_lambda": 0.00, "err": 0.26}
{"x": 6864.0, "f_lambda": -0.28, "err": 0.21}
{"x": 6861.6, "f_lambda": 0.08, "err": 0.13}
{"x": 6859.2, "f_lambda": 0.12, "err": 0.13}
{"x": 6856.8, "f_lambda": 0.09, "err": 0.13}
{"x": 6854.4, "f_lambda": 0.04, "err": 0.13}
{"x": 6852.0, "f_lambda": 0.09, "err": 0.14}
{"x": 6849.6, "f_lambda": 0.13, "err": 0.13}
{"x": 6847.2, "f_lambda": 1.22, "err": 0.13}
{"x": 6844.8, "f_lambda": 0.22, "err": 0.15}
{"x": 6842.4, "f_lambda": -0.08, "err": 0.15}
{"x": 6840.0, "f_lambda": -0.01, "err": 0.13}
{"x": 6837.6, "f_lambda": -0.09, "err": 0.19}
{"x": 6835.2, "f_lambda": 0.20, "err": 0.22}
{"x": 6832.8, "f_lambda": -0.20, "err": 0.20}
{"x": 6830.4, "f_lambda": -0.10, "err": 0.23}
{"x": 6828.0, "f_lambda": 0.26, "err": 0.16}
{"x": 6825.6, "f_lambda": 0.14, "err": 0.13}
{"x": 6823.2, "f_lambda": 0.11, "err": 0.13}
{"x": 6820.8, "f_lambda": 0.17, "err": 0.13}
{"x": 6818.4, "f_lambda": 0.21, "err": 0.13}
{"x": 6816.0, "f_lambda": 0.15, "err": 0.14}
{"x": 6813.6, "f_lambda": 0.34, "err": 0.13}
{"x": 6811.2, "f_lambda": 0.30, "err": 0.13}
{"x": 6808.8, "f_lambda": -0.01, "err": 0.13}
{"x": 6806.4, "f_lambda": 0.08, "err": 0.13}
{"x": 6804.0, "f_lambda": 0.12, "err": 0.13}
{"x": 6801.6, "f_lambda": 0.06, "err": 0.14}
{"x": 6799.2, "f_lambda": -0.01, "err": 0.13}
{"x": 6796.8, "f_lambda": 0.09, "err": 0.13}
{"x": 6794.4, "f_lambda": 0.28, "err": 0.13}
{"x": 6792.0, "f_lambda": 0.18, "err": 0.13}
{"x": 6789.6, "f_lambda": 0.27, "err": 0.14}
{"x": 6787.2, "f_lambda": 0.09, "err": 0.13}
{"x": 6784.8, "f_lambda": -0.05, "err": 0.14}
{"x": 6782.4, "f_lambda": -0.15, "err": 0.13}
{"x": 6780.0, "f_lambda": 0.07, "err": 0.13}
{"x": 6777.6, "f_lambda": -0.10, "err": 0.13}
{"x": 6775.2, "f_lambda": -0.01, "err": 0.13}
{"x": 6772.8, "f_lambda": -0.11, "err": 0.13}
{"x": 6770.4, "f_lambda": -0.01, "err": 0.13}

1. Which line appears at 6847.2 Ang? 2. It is H-gamma 4340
